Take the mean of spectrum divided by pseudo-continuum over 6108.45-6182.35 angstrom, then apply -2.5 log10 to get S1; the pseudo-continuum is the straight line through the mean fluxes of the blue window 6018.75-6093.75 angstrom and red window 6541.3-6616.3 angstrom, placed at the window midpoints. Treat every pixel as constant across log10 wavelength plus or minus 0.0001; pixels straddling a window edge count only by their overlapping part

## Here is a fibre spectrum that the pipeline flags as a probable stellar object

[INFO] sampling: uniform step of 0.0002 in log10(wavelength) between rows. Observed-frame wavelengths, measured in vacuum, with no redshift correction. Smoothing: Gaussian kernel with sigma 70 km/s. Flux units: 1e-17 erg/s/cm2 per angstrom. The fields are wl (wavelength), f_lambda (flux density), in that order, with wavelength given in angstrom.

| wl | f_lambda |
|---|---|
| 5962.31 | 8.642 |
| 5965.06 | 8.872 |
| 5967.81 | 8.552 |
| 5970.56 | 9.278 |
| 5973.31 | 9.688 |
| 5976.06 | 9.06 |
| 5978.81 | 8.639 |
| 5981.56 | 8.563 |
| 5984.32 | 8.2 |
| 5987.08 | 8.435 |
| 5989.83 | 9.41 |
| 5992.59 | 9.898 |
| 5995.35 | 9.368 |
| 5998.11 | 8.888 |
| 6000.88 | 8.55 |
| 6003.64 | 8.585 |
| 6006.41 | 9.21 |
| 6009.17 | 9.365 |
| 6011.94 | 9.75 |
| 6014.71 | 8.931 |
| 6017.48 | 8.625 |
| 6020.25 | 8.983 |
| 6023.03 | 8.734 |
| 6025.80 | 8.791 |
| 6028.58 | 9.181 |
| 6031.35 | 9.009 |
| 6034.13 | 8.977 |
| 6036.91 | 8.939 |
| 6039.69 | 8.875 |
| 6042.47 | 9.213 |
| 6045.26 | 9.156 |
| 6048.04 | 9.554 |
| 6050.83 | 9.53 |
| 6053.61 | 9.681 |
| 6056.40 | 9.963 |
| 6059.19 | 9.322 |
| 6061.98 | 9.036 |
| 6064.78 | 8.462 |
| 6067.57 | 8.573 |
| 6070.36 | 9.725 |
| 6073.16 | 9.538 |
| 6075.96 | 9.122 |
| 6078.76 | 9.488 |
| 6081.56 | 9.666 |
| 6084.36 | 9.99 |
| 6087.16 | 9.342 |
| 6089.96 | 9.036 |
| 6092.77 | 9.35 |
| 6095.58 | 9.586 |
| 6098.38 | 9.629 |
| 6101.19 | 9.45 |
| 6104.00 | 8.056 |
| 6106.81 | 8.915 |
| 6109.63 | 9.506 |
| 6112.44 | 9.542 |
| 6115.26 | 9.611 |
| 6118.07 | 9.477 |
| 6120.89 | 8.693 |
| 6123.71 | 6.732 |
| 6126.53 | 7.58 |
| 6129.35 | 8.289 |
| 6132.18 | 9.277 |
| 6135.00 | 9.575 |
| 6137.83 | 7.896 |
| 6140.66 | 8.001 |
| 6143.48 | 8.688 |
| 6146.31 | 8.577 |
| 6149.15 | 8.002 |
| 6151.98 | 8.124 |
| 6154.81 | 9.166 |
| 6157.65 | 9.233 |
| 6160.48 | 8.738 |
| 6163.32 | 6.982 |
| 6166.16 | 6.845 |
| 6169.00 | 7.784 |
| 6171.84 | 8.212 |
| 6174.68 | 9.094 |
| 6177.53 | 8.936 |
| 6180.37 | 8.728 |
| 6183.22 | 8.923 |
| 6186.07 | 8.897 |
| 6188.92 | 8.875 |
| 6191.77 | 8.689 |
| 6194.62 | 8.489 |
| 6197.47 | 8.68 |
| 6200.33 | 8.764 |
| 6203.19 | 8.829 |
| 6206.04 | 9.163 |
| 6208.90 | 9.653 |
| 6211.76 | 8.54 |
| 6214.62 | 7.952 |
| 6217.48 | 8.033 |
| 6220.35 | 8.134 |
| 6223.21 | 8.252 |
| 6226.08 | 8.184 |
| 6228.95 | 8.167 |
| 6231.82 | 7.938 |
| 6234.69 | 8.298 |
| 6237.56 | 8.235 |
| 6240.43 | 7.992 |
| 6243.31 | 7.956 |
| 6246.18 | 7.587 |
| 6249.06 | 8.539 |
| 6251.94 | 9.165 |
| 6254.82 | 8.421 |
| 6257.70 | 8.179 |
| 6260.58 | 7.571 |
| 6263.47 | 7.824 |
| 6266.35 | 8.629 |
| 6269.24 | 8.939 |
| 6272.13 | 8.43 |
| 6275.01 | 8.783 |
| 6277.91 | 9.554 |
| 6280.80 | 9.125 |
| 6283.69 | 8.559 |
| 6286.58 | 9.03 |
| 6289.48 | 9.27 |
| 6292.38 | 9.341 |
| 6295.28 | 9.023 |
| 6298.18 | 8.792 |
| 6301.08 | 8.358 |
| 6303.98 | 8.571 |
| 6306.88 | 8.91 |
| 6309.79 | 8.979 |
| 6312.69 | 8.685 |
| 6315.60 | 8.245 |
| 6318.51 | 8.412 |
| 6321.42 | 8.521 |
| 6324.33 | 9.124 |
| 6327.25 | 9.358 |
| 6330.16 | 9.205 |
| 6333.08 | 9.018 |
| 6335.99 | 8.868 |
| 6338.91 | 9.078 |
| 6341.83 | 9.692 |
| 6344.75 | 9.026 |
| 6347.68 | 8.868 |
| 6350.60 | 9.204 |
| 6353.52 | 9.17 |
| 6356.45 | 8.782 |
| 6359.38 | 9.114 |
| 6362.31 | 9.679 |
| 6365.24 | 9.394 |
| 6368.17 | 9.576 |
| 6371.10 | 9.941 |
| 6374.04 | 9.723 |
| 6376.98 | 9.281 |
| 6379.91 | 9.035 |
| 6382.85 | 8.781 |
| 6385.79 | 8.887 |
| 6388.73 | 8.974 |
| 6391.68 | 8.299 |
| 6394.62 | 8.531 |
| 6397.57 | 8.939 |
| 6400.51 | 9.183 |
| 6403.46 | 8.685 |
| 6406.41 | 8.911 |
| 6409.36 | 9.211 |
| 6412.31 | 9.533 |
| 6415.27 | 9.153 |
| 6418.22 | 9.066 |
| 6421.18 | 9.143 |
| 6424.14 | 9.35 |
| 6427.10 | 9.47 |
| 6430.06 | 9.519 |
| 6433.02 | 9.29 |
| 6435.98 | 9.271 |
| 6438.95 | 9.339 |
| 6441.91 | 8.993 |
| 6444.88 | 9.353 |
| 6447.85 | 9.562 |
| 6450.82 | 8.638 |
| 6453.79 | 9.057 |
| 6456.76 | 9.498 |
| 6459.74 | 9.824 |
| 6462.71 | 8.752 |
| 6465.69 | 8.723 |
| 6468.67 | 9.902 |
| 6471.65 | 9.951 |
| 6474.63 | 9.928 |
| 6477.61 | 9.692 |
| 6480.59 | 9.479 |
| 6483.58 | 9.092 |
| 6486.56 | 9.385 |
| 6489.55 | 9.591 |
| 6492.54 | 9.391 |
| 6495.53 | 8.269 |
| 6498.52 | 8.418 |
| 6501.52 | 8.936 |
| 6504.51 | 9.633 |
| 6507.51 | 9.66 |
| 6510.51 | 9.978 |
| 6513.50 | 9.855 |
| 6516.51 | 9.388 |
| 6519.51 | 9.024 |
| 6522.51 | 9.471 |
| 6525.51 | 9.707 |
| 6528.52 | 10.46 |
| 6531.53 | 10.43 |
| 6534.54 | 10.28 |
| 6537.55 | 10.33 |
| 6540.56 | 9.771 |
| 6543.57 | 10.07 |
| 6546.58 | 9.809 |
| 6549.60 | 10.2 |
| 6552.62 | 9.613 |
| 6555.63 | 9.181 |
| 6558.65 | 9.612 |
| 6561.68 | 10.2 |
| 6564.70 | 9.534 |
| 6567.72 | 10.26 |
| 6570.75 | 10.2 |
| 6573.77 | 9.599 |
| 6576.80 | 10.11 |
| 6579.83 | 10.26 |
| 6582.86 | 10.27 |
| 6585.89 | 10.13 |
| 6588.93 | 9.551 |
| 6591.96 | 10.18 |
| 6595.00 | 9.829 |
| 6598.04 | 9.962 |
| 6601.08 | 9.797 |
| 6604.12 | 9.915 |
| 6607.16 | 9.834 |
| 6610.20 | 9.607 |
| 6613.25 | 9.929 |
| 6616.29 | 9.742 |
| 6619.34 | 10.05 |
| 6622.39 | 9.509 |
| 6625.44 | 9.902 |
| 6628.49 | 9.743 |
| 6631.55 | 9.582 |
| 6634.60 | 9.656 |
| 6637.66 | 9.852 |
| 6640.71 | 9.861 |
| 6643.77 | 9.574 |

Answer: 0.10 mag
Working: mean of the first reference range 9.23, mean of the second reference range 9.9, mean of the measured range 8.51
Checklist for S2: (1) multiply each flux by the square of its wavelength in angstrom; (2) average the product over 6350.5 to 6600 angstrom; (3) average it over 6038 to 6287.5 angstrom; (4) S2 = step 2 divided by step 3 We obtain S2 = 1.20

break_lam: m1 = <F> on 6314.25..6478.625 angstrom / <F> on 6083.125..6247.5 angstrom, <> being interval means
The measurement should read 1.1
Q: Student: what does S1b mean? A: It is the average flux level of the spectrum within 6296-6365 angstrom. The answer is 8.95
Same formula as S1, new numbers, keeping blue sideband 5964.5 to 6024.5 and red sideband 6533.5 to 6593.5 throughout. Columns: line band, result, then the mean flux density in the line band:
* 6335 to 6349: 0.054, 9.11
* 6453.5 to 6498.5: 0.052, 9.35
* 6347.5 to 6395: 0.055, 9.15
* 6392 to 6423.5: 0.078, 9.02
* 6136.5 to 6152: 0.126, 8.22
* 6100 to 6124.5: 0.030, 8.94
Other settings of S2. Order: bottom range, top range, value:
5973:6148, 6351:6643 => 1.21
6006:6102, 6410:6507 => 1.14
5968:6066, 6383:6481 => 1.16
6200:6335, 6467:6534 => 1.19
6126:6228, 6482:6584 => 1.28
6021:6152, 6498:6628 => 1.27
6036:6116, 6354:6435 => 1.09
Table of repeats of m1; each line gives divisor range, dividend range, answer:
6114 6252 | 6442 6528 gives 1.11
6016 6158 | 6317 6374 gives 1.02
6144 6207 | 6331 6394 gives 1.07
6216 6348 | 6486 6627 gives 1.13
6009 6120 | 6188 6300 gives 0.93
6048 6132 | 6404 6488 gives 1.02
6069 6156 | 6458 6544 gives 1.07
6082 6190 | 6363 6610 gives 1.09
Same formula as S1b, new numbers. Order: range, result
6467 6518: 9.44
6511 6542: 9.88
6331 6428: 9.14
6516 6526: 9.38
